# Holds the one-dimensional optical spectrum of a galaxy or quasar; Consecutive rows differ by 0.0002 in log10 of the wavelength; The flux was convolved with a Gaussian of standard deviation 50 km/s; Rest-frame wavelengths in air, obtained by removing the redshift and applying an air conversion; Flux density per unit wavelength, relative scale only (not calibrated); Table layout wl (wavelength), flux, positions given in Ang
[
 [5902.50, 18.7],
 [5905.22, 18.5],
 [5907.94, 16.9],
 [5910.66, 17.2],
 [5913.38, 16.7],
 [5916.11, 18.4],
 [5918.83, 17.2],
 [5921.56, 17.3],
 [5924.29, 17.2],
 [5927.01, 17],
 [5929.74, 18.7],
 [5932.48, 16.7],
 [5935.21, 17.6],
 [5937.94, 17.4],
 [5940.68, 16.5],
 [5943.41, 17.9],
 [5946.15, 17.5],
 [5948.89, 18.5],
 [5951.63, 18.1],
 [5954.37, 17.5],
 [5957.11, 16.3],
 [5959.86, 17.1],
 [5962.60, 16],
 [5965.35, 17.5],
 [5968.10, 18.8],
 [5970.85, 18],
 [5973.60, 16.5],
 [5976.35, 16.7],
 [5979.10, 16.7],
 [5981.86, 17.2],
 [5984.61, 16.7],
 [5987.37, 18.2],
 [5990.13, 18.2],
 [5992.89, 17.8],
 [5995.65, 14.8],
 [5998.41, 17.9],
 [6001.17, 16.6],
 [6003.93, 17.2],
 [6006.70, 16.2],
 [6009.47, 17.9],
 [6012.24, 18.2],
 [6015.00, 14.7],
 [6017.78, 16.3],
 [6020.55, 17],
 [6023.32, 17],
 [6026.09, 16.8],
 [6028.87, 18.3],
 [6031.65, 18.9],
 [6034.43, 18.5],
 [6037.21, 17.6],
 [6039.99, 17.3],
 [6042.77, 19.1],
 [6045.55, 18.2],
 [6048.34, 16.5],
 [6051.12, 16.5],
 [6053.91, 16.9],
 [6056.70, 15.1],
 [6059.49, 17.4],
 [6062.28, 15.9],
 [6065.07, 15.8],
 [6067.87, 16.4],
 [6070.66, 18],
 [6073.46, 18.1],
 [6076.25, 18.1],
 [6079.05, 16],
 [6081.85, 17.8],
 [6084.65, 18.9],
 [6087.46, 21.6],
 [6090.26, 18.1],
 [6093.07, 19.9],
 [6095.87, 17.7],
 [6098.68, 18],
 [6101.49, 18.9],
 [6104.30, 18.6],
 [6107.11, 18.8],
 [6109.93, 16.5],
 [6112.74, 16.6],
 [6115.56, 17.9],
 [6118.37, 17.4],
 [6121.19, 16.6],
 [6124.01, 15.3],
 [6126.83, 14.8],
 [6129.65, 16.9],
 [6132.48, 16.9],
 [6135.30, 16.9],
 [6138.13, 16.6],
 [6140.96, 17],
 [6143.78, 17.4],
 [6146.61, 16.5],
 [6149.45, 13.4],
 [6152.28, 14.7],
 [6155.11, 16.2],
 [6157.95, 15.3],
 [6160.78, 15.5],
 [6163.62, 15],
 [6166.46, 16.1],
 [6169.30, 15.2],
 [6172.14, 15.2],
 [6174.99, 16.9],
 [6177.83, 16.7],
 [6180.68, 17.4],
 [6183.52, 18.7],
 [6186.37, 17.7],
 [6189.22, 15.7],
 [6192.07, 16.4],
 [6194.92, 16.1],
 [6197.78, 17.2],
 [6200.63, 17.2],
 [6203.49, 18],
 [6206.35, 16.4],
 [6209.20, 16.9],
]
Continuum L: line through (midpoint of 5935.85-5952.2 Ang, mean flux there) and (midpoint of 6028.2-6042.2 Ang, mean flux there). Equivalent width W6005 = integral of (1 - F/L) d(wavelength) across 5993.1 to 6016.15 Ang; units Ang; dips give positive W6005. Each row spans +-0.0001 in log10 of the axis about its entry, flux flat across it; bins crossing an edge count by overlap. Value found 1.6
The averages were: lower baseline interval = 17.6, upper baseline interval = 18.2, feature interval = 16.8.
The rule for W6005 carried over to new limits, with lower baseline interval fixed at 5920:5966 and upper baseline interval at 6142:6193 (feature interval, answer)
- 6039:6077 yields -0.8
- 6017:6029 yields -0.1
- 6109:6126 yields -0.3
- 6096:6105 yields -1.0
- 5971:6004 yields 0.0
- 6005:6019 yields 0.2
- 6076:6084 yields -0.4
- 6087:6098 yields -1.7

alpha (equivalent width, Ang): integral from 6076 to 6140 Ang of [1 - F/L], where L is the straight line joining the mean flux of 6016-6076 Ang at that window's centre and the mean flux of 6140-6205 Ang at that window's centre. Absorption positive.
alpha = -3.0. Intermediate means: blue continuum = 17.2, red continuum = 16.3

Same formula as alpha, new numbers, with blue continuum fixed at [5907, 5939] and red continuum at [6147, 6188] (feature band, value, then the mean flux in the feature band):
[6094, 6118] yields -2.26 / 17.9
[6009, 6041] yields -1.07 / 17.4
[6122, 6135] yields 0.11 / 16.1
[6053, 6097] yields -2.92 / 17.6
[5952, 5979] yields -0.06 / 17.2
